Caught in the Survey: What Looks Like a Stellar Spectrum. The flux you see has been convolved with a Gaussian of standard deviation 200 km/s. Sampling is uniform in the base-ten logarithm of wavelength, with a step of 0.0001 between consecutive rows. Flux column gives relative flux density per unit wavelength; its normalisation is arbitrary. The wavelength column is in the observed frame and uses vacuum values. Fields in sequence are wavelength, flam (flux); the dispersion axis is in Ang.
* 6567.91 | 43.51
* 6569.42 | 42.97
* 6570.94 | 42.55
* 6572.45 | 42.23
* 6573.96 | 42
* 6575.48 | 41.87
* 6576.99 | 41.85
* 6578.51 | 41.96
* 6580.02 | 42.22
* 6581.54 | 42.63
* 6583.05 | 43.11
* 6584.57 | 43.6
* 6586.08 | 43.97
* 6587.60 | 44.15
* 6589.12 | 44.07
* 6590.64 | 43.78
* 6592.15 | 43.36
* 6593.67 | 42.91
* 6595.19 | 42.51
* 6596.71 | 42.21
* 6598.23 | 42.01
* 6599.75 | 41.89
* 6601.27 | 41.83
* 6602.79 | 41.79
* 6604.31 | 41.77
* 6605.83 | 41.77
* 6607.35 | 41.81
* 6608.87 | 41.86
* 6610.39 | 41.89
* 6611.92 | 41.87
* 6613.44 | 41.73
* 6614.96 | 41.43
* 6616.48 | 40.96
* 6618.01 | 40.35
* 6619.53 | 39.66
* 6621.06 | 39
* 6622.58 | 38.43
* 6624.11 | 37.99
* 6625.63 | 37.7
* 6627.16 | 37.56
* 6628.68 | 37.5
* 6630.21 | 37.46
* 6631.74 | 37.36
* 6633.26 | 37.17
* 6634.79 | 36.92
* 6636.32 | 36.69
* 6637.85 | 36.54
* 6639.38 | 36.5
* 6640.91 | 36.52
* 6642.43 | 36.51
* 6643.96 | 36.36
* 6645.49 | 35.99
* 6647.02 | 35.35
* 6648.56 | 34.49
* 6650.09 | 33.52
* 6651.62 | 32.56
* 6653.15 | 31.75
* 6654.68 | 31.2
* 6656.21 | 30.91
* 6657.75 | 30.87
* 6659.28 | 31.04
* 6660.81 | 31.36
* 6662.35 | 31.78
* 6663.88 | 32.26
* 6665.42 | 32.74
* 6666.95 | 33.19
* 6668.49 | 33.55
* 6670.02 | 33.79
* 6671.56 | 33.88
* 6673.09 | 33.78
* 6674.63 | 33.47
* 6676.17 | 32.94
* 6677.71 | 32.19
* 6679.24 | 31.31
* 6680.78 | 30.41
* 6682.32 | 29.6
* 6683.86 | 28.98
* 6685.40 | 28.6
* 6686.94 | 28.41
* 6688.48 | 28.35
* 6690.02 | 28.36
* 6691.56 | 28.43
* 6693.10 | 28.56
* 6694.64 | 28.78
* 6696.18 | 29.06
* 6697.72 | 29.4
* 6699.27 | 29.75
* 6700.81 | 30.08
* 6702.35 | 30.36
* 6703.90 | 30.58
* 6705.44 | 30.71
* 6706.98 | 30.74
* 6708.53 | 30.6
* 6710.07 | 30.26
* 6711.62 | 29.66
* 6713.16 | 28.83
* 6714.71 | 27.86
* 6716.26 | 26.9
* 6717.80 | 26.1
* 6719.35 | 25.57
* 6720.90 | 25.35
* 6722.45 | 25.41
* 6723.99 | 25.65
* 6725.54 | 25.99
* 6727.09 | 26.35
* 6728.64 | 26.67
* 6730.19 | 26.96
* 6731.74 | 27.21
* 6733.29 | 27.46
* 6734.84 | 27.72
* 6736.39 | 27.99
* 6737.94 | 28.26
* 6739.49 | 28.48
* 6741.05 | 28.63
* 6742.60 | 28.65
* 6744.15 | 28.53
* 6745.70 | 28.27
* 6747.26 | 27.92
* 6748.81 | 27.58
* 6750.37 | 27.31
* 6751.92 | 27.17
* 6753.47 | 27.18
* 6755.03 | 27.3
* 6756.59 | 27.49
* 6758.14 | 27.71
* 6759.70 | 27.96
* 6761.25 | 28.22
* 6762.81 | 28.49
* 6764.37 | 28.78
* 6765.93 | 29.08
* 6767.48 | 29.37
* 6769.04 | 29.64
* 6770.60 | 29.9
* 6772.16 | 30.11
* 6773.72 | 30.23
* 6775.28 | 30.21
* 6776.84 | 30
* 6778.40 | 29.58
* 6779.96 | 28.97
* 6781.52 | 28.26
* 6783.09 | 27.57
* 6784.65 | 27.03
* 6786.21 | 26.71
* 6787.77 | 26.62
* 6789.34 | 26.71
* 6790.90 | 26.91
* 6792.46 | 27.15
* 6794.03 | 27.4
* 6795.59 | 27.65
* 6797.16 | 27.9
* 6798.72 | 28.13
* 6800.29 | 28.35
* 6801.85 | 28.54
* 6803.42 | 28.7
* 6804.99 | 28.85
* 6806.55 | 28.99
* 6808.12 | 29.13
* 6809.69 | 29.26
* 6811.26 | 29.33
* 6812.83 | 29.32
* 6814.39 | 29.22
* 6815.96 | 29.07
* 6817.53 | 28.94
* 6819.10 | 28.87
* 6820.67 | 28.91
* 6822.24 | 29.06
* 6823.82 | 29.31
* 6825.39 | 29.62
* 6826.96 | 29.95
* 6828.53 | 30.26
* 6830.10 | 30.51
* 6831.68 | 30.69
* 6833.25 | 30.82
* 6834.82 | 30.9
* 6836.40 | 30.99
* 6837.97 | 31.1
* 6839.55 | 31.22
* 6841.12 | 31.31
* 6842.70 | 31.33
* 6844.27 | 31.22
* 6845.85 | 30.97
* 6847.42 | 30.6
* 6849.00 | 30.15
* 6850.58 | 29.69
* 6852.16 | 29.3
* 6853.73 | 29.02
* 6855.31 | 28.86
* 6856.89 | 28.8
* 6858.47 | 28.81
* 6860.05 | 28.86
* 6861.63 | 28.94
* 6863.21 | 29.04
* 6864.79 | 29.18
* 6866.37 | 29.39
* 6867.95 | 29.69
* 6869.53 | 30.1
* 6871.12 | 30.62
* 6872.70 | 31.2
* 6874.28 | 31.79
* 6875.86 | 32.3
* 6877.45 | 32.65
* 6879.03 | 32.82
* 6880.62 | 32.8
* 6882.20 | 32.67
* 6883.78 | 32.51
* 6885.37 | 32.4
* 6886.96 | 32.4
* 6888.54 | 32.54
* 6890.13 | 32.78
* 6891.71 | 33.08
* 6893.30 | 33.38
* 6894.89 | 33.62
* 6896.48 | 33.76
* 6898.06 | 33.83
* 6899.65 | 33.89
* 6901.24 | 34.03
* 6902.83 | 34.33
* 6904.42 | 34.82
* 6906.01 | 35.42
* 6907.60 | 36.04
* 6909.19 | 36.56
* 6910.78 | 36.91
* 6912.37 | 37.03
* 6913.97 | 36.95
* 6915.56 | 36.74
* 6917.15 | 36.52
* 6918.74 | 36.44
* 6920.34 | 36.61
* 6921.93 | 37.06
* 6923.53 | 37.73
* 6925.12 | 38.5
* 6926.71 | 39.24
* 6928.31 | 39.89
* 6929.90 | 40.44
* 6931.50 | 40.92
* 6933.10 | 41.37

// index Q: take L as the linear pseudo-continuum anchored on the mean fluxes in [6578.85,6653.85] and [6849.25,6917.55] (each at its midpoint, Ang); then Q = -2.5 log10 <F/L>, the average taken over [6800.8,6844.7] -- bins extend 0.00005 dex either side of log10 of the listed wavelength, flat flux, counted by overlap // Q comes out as 0.14 mag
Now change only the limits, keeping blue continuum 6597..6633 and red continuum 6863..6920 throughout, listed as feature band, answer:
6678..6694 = 0.30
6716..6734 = 0.39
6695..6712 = 0.25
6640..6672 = 0.18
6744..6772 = 0.28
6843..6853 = 0.14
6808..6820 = 0.21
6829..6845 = 0.12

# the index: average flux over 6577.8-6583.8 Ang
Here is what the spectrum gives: 42.5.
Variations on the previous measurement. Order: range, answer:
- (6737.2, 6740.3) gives 28.3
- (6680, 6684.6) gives 29.6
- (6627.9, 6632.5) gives 37.5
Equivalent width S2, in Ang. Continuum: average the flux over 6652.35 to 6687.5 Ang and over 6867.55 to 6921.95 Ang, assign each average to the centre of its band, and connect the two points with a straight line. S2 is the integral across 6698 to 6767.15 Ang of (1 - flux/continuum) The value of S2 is 9.1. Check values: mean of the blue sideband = 31.7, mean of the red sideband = 33.9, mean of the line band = 28.1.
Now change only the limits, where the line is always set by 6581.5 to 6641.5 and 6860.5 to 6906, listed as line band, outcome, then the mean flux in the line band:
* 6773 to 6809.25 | 7.0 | 28.2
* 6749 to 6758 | 2.2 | 27.3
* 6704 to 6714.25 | 2.0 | 30.1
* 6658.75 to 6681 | 3.5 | 32.6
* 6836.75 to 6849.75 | 0.9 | 31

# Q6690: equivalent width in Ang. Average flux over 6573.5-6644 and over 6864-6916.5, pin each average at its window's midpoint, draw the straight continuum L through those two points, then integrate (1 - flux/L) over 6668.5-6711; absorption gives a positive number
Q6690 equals 8.8 Ang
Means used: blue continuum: 40.6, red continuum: 33.3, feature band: 30.5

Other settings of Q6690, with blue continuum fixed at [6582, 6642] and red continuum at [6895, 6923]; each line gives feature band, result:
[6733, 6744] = 2.9 Ang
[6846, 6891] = 6.9 Ang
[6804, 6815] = 2.4 Ang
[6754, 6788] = 8.3 Ang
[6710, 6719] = 2.5 Ang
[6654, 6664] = 2.1 Ang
